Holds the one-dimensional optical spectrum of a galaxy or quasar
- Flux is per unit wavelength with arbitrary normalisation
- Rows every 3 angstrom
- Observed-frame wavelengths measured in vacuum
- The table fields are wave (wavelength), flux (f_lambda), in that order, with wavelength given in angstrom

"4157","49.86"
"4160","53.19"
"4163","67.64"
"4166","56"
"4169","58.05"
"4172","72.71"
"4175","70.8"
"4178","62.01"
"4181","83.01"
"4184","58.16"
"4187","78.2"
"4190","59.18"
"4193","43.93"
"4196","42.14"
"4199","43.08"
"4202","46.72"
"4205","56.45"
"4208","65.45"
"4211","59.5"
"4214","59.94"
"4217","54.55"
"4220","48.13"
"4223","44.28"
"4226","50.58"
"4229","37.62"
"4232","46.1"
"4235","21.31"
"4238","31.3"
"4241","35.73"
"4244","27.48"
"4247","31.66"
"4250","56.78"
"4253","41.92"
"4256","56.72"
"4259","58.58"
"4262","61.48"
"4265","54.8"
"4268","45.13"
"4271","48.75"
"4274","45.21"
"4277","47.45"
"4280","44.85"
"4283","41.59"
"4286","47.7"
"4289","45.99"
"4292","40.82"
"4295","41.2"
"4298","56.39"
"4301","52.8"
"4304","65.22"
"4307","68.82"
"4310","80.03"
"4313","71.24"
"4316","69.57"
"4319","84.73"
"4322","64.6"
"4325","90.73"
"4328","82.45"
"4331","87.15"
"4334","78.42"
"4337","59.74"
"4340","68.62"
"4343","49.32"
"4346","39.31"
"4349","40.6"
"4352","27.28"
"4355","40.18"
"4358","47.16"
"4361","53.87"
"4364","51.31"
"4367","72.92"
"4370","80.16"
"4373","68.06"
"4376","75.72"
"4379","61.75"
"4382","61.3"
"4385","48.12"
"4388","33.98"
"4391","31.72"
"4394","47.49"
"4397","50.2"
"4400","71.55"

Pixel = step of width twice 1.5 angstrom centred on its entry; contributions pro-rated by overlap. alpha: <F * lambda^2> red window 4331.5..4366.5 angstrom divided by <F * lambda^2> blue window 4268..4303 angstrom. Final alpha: 1.1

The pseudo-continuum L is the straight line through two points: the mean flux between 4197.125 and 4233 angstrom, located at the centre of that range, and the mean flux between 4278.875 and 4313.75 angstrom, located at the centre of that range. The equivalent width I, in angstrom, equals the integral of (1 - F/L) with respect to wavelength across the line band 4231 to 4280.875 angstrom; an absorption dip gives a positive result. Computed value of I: 8.0 angstrom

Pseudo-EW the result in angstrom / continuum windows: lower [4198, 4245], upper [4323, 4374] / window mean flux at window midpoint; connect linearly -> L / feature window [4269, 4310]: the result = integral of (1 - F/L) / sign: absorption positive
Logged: 2.5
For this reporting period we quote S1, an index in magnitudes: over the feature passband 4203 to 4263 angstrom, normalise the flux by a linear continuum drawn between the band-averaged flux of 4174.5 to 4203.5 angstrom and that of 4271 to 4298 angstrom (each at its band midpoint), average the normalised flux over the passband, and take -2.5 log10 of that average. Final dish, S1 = 0.11 mag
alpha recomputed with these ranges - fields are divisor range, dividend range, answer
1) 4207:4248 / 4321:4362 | 1.43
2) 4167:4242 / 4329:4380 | 1.19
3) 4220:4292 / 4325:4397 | 1.35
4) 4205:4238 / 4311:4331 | 1.69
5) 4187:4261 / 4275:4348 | 1.35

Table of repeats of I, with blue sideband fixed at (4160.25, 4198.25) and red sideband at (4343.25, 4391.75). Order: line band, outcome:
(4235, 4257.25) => 7.5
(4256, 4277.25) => 2.0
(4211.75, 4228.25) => 2.4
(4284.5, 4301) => 2.7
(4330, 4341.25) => -4.0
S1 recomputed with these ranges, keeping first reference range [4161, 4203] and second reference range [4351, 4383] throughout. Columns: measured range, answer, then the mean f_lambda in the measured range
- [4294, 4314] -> -0.06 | 62.5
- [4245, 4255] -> 0.35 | 43.3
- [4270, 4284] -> 0.29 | 45.6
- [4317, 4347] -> -0.20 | 71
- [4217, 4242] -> 0.43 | 40.4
